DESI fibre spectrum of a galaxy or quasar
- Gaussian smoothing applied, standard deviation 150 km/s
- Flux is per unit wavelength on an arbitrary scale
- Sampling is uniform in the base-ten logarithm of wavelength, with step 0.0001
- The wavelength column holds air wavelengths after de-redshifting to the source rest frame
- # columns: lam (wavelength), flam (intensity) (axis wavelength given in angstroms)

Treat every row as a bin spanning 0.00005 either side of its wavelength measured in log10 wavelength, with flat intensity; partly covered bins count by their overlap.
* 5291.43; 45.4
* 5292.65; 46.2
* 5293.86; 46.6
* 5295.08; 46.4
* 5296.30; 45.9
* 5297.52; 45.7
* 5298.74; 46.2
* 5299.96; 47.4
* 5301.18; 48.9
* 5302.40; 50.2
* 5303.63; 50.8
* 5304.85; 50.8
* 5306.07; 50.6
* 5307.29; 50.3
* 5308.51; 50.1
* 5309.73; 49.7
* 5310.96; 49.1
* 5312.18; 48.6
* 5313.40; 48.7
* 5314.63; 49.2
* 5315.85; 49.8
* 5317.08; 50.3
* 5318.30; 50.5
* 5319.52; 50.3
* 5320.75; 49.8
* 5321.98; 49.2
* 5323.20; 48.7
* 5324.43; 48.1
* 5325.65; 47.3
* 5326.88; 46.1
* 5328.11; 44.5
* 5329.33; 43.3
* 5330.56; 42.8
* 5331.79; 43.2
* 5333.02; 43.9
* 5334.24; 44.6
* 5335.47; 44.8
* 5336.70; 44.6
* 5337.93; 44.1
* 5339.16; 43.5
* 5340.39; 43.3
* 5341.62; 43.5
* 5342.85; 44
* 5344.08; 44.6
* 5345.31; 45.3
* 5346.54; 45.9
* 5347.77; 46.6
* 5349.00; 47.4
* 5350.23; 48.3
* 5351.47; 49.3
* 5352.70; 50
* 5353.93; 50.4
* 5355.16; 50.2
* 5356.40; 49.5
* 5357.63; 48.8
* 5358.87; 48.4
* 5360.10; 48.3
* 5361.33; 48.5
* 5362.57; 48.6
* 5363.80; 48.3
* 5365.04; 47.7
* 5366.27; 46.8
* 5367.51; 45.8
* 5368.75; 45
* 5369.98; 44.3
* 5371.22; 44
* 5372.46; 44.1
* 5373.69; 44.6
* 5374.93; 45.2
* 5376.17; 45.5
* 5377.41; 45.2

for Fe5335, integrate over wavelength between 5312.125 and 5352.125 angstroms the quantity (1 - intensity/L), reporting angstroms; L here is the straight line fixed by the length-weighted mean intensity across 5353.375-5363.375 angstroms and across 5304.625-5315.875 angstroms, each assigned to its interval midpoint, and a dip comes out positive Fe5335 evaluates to 2.4 angstroms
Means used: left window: 49.7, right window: 49.1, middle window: 46.5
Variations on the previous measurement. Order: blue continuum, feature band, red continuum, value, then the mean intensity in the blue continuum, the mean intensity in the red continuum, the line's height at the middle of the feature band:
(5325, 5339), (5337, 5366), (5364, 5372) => -1.3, 44.5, 45.7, 45.1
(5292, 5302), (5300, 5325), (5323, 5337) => -2.0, 46.8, 45.1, 46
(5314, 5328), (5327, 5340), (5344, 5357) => 1.2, 48.8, 48.1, 48.5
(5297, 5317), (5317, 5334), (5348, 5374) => 0.6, 49.2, 47.6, 48.6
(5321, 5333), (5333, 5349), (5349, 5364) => 0.9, 45.9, 49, 47.4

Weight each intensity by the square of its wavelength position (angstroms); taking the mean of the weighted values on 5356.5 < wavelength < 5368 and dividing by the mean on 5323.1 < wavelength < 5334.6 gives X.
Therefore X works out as 1.08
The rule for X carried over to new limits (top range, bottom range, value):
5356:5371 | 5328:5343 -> 1.09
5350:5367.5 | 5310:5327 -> 1.01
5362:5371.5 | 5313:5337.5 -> 1.00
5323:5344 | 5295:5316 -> 0.92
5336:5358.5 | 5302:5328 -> 0.96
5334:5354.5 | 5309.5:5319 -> 0.94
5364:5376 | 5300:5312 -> 0.93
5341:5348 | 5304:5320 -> 0.91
